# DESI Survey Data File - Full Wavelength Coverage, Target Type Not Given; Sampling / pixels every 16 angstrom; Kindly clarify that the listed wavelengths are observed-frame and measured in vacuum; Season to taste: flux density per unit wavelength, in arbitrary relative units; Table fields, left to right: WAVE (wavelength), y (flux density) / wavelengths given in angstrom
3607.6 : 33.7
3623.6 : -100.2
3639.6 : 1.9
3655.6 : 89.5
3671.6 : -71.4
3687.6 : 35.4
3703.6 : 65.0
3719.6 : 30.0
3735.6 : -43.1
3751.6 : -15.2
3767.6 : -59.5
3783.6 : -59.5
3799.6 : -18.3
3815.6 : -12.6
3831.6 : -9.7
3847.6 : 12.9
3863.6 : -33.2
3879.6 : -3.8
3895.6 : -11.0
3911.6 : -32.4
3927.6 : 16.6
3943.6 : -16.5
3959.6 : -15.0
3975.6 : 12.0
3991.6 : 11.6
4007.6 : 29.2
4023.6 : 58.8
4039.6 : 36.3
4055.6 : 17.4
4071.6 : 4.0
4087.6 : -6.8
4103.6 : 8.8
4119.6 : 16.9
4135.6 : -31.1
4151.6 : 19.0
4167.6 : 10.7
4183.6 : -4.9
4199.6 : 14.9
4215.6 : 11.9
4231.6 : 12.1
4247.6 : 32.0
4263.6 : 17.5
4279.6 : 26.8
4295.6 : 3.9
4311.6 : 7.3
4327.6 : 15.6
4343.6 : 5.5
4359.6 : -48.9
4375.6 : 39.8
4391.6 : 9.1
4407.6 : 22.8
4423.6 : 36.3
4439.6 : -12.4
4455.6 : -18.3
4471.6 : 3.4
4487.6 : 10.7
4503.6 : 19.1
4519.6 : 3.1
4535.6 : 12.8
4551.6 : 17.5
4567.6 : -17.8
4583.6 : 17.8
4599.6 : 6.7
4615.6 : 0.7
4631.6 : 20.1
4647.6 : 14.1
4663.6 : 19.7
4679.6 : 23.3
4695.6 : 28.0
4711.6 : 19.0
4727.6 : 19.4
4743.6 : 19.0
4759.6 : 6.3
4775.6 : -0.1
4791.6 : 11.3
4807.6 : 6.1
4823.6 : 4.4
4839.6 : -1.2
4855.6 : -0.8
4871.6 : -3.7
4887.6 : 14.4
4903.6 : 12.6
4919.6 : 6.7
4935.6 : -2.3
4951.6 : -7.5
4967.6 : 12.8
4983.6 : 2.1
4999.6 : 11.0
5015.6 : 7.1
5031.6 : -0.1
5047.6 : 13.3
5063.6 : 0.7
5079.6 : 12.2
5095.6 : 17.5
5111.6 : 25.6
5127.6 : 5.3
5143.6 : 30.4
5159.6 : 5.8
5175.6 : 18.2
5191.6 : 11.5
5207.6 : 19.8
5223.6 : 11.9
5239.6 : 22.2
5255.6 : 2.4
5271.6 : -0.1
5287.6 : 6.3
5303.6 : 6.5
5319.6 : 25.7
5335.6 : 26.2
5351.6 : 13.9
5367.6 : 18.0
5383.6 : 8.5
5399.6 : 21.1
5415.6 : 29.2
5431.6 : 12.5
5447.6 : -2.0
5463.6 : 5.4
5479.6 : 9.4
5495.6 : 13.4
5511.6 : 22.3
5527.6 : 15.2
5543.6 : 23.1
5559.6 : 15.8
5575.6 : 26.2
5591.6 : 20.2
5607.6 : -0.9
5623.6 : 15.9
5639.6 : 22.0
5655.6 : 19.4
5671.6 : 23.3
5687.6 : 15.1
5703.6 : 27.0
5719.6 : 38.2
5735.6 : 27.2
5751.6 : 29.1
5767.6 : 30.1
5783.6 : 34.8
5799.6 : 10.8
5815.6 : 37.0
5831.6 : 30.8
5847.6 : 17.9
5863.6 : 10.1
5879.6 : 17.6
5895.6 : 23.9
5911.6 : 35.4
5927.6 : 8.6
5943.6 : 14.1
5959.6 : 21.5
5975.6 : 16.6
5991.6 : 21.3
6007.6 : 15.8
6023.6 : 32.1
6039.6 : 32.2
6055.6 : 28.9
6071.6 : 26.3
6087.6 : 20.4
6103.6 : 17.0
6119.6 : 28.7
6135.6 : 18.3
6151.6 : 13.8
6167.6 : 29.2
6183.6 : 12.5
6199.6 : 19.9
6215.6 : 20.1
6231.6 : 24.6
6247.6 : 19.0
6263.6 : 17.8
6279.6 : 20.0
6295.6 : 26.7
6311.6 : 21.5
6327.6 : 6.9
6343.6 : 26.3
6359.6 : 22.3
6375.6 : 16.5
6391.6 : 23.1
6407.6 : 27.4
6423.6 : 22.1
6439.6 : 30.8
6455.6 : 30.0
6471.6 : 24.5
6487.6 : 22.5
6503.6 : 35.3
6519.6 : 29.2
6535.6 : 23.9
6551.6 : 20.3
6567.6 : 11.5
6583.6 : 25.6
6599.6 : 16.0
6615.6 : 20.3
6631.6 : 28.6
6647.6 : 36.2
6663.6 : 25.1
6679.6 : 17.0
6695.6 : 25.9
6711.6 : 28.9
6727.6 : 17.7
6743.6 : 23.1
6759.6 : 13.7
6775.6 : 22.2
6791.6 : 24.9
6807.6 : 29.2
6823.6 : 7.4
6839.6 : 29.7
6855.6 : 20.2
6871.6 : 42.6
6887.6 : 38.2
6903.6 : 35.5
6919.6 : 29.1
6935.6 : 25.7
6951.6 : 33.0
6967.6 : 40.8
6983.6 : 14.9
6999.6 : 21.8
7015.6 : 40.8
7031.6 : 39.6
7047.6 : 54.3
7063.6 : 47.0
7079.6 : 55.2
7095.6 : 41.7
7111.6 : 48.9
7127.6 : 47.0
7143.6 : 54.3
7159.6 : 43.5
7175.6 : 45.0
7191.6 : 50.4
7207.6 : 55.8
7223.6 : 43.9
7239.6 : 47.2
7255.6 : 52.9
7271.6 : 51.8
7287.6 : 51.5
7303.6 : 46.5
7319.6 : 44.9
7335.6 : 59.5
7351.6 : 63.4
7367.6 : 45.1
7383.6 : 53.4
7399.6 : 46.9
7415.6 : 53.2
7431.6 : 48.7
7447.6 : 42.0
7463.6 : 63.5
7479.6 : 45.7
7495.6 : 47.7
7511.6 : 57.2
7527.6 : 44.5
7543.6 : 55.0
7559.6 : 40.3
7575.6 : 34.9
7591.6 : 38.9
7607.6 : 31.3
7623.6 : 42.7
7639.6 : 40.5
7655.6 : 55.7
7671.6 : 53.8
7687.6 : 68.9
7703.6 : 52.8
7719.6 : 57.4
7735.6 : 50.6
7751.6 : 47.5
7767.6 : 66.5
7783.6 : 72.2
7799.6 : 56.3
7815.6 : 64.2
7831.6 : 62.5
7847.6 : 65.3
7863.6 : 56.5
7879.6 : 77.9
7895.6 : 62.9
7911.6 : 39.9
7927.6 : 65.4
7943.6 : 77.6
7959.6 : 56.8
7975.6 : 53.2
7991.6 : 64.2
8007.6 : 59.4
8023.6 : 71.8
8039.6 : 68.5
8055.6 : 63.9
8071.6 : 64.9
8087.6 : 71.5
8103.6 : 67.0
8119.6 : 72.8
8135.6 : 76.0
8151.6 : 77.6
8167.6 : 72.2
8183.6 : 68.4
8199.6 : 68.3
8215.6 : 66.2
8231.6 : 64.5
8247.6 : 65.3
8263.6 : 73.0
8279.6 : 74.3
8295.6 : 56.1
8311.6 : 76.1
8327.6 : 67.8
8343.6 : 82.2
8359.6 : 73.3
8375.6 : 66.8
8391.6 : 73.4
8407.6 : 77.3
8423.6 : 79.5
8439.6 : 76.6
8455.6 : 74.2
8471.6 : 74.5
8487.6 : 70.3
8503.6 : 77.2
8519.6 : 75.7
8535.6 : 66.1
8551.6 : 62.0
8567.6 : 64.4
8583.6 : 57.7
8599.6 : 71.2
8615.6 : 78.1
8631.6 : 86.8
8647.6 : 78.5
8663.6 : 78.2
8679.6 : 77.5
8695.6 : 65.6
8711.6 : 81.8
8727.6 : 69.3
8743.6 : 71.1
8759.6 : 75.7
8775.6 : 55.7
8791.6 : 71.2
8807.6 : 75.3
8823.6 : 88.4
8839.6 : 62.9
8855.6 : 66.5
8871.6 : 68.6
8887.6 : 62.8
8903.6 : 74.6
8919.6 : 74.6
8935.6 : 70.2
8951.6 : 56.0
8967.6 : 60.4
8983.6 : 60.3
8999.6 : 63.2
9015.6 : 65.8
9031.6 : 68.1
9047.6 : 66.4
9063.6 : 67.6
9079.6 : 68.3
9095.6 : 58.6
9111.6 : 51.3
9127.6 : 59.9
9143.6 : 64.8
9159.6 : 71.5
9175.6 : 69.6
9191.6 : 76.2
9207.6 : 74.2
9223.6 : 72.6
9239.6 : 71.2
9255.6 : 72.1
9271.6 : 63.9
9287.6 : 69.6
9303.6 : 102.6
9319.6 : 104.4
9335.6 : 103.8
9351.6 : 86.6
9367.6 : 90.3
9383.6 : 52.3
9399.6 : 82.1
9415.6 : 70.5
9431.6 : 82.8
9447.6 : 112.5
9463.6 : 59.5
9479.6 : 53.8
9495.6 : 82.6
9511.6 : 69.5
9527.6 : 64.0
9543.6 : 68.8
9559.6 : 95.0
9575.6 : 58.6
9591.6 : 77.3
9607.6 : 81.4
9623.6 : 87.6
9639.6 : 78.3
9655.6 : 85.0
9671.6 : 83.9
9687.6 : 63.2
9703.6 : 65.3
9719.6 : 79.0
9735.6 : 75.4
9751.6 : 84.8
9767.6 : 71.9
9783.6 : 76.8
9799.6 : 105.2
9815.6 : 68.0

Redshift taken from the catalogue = 0.760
